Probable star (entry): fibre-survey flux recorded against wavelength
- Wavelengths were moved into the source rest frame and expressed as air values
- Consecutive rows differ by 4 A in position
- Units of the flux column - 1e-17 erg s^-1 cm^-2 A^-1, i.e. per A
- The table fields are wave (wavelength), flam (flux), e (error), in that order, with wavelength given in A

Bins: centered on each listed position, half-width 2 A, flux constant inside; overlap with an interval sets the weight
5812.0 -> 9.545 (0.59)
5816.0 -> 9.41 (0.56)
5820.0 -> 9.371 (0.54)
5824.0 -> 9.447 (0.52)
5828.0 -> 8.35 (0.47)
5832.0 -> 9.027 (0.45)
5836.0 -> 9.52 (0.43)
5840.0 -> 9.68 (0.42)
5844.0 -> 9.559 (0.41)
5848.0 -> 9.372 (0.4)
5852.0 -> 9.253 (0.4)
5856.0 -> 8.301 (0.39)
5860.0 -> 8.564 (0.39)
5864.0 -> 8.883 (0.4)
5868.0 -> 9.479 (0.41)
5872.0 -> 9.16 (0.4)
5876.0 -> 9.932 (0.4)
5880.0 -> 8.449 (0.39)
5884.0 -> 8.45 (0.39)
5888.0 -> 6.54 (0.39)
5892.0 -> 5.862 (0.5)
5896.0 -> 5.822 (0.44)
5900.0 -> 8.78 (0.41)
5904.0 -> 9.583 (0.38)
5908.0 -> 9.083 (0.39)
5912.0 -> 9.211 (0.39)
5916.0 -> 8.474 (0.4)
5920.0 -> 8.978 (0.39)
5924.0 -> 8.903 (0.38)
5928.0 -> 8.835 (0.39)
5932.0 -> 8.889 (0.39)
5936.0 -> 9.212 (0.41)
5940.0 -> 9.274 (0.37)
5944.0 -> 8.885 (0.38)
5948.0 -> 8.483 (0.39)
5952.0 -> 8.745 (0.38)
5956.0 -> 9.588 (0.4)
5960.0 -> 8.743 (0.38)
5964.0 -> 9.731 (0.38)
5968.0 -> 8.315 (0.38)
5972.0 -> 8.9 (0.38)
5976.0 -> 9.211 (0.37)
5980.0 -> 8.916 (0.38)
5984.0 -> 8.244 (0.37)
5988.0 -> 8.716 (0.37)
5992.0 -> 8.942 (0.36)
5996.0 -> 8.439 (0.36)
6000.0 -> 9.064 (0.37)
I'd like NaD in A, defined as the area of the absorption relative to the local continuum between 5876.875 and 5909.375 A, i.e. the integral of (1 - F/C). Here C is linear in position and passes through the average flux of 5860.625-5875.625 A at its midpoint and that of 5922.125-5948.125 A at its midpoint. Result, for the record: 4.4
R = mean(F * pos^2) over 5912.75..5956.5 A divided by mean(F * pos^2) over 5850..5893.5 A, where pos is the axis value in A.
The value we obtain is 1.08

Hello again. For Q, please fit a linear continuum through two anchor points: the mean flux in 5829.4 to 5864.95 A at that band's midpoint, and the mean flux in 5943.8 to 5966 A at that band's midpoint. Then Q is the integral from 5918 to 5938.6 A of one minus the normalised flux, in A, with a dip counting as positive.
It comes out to 0.2 A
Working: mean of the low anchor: 9.12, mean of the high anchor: 9.04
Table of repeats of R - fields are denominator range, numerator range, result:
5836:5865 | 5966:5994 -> 1.00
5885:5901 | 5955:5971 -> 1.38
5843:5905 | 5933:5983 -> 1.09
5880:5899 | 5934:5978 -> 1.32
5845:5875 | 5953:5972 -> 1.04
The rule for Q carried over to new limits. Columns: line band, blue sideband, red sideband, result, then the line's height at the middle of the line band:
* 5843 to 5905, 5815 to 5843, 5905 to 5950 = 4.46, 9.12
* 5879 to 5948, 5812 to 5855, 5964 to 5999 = 4.45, 9.01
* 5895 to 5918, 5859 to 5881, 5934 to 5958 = 1.20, 9.08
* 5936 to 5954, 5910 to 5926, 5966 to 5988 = -0.15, 8.81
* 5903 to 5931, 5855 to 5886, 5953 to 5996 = -0.22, 8.91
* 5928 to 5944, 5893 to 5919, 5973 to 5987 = -0.92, 8.57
